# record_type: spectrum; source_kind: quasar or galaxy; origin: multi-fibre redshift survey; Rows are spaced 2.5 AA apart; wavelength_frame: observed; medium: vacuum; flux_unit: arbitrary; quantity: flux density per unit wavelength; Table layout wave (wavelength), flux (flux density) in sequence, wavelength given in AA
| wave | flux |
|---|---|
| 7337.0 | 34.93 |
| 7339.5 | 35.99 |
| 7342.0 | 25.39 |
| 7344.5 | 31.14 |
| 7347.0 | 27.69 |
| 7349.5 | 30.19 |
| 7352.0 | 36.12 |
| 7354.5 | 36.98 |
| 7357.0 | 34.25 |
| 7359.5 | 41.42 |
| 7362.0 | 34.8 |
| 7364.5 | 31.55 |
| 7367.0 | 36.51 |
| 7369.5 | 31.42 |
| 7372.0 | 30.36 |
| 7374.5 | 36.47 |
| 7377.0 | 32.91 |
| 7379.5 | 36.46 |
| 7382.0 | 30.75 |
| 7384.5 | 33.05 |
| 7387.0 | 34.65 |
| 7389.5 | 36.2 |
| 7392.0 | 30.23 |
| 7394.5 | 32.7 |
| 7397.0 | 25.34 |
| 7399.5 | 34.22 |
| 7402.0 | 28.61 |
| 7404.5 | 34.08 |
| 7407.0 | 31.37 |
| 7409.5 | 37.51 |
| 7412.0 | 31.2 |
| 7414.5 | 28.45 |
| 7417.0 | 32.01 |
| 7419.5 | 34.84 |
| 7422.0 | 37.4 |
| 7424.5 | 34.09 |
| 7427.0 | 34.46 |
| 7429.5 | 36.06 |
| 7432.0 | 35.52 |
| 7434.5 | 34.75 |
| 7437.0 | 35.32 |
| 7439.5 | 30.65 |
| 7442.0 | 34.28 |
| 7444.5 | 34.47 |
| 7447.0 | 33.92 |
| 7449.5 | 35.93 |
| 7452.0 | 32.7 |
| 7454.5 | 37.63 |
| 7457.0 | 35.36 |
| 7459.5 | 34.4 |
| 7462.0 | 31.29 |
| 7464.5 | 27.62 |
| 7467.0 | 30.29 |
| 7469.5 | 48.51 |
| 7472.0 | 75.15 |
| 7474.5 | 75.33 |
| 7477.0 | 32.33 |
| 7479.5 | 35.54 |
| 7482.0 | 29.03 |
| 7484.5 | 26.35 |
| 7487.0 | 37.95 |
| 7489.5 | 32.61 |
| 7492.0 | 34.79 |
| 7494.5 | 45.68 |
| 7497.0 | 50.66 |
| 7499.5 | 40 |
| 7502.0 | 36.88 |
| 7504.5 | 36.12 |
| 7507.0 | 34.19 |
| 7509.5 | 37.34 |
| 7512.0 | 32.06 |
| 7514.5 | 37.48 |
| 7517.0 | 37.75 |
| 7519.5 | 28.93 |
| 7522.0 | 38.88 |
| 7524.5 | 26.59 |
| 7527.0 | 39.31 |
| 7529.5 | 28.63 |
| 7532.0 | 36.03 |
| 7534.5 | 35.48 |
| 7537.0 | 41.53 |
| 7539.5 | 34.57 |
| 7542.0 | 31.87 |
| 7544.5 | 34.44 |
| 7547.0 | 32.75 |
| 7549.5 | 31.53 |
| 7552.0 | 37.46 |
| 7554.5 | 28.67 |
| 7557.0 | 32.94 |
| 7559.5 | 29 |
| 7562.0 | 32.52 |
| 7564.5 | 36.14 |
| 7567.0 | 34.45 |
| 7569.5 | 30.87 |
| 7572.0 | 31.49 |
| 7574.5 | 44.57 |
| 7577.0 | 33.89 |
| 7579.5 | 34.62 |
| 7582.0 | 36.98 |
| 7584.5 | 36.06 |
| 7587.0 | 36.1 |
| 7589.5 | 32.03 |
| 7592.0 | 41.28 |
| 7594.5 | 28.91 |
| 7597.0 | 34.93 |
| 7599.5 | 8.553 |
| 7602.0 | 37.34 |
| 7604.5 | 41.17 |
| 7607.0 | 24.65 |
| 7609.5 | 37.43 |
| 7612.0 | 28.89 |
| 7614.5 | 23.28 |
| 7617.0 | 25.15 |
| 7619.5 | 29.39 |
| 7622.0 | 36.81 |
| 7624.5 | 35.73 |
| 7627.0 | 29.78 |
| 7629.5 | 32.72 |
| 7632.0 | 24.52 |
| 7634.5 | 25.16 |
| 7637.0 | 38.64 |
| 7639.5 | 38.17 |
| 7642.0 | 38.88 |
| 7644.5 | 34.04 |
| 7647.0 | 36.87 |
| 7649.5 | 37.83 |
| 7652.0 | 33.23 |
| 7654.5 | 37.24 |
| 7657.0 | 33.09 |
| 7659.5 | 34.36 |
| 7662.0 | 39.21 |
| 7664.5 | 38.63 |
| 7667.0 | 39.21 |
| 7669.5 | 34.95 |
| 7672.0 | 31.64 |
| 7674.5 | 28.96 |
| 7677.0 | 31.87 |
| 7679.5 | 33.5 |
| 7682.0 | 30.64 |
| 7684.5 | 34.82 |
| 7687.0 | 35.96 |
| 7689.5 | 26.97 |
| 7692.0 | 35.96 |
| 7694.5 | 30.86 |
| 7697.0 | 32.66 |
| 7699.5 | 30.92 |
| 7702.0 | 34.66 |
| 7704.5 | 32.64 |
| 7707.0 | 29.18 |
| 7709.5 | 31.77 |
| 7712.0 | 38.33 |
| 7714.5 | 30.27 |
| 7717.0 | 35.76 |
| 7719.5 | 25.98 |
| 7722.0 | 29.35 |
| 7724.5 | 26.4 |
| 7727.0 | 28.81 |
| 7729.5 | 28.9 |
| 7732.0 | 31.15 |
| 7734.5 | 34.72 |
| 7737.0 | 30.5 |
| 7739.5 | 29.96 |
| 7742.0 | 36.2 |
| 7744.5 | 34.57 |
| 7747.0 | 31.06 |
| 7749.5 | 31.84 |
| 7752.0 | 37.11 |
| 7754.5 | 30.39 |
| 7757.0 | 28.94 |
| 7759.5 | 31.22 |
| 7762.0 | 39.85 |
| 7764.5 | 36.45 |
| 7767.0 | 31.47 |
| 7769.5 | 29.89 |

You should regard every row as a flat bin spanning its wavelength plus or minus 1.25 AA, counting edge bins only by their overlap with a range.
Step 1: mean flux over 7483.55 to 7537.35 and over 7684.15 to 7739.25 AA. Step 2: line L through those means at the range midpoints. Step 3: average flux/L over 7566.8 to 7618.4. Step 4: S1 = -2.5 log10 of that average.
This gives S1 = 0.06 mag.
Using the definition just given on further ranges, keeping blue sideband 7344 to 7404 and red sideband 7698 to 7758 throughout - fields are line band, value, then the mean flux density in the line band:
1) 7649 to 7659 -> -0.10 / 35.1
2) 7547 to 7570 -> -0.01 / 32.7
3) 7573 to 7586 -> -0.15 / 37.1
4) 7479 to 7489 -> 0.02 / 32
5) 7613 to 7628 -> 0.07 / 30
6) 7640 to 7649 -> -0.15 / 36.8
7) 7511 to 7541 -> -0.07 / 34.8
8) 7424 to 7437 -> -0.07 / 35.1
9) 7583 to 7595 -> -0.10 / 35.3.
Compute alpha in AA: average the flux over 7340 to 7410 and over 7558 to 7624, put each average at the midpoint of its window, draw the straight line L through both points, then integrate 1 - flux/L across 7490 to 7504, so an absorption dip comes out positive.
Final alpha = -3.5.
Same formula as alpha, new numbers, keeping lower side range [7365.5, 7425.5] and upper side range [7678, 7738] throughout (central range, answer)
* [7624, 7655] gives -1.91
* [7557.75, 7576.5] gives -1.07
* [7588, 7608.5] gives 0.57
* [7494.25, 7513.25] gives -3.66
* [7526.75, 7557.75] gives -1.67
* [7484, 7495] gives -0.96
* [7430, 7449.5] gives -0.92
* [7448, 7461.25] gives -0.94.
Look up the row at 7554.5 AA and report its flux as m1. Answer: 28.67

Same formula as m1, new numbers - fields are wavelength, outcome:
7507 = 34.19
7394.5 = 32.7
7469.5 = 48.51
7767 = 31.47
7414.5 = 28.45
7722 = 29.35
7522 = 38.88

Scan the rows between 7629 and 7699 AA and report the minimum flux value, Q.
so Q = 24.52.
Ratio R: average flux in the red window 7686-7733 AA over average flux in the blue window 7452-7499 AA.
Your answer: 0.79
